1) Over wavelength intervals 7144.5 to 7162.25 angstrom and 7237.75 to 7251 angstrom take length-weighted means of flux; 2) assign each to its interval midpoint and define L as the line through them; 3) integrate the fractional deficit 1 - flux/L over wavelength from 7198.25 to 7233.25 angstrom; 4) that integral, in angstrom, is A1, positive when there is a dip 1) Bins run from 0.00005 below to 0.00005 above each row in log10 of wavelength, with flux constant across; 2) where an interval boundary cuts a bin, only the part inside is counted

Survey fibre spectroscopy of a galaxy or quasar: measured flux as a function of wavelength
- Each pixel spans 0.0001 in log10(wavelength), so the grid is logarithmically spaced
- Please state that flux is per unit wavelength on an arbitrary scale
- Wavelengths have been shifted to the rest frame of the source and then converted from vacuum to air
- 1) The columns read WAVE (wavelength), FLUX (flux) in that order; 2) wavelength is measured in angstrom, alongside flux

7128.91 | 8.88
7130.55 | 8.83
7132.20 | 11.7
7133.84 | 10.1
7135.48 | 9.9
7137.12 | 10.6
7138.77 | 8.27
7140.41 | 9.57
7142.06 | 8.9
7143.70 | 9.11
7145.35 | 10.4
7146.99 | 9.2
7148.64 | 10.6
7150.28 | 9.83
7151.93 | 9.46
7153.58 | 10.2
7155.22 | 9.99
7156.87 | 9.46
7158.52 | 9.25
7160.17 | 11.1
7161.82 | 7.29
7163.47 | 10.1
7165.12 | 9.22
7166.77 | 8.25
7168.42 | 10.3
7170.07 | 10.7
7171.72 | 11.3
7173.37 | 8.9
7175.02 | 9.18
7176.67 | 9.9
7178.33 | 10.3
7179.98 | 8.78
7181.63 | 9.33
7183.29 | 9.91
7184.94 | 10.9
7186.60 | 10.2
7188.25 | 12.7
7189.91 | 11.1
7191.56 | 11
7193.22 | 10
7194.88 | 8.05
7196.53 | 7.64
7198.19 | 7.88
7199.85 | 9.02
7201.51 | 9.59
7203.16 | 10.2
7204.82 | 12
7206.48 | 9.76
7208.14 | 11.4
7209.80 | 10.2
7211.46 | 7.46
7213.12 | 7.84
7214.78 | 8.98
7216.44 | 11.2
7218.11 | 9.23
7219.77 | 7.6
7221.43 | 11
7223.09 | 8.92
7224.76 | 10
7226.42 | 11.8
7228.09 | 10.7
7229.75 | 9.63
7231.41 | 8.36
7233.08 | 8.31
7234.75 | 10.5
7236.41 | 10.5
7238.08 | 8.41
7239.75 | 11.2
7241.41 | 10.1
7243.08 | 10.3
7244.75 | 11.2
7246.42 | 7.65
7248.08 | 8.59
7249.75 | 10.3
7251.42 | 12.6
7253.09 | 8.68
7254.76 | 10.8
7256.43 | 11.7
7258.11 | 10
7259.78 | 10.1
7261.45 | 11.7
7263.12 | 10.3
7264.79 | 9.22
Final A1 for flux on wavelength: 0.6 angstrom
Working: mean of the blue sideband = 9.76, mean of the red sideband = 9.86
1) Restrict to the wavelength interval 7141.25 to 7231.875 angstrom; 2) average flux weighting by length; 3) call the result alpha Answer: 9.74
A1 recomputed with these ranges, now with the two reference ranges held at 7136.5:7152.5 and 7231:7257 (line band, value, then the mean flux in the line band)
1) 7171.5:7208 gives -0.5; 9.9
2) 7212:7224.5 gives 0.8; 9.24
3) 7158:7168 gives 0.4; 9.24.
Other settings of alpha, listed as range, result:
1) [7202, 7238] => 9.76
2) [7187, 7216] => 9.73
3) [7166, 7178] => 9.82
